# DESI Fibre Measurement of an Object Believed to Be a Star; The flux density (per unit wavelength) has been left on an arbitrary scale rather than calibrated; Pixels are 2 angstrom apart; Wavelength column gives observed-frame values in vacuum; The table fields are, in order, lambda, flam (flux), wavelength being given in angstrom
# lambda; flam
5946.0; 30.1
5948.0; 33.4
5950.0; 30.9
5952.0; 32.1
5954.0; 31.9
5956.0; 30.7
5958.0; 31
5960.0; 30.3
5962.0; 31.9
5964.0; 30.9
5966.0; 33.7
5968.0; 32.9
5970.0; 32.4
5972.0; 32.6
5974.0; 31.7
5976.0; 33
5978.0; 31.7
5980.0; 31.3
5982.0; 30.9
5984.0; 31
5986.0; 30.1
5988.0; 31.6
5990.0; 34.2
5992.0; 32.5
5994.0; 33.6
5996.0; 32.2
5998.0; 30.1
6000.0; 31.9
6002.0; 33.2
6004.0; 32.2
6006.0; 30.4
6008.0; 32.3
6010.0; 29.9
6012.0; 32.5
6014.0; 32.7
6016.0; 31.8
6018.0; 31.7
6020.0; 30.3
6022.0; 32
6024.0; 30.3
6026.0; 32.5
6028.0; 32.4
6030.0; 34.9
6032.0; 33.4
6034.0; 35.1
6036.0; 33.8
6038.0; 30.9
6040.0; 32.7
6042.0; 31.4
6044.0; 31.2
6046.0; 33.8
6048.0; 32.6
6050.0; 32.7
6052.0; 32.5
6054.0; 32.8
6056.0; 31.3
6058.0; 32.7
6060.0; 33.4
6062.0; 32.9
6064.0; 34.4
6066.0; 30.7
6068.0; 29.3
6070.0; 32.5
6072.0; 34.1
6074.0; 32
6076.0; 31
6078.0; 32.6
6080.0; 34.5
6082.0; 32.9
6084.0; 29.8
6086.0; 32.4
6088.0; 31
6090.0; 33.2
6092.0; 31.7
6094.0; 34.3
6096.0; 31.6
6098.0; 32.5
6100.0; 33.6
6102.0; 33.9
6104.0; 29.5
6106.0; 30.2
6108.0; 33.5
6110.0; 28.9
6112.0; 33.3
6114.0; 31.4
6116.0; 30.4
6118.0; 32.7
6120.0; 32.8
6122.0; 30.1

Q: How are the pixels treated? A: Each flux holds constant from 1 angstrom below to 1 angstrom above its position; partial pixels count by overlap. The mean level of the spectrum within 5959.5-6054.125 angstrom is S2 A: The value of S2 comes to 32.1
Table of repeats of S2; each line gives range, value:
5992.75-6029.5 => 31.8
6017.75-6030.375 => 31.9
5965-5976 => 32.7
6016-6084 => 32.4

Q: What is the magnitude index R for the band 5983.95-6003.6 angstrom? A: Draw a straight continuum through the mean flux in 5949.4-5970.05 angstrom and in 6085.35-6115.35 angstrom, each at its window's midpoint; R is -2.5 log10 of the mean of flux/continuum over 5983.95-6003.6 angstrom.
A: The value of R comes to -0.01 mag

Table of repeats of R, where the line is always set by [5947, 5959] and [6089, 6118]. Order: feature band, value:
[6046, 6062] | -0.026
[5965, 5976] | -0.033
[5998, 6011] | 0.009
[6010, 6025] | 0.011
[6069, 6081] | -0.028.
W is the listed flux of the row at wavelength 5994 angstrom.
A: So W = 33.6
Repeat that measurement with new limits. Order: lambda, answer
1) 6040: 32.7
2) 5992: 32.5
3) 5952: 32.1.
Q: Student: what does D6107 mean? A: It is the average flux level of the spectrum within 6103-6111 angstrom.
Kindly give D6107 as 30.5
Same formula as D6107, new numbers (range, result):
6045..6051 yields 33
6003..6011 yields 31.2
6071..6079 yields 32.4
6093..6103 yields 33.2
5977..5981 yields 31.5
